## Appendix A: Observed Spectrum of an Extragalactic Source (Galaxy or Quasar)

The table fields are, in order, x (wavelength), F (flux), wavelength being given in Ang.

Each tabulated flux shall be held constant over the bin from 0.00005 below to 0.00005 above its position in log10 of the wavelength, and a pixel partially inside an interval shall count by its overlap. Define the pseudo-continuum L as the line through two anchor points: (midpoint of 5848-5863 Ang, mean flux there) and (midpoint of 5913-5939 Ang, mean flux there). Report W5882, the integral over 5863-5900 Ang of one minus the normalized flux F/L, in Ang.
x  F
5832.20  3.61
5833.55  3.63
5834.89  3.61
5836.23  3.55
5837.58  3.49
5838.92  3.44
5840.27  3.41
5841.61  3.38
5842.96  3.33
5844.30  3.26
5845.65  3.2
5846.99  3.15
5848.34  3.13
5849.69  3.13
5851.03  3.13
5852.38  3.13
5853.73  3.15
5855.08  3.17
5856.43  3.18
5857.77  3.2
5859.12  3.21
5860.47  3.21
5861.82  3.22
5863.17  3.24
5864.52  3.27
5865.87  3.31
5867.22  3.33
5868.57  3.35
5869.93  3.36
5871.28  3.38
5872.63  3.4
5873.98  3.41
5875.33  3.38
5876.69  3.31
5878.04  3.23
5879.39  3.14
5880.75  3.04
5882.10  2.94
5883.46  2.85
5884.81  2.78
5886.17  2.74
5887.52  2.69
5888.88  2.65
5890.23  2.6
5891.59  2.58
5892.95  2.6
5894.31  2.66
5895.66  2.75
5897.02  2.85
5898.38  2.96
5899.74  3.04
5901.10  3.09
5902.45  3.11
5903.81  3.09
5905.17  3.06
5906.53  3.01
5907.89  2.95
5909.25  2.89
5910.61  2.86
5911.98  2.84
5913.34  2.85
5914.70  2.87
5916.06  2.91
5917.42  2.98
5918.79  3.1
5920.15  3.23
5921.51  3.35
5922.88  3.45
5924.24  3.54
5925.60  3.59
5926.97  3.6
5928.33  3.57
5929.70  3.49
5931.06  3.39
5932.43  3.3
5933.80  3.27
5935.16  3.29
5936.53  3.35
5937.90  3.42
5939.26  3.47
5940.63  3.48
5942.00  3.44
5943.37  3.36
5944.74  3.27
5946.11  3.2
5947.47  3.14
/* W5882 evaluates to 2.2 Ang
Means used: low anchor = 3.17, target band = 3.03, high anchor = 3.3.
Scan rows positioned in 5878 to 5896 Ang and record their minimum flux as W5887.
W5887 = 2.58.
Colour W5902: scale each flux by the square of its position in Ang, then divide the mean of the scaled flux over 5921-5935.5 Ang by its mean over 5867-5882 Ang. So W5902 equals 1.07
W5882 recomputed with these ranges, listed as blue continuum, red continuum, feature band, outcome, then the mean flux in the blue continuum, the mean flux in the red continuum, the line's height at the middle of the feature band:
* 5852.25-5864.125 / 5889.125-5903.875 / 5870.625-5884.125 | -0.9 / 3.19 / 2.83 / 3.01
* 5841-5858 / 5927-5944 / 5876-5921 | 5.4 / 3.2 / 3.41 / 3.32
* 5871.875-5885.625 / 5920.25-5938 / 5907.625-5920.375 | 1.5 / 3.15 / 3.42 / 3.34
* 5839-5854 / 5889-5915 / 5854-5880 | -1.5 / 3.23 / 2.87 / 3.1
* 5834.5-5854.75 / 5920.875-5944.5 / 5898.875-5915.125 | 2.0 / 3.29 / 3.43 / 3.39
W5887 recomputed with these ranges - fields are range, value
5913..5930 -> 2.85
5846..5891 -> 2.6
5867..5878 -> 3.31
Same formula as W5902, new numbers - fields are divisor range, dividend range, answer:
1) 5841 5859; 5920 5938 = 1.10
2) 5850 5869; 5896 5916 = 0.93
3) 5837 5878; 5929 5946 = 1.06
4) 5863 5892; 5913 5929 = 1.07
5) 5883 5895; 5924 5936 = 1.30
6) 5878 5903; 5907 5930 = 1.13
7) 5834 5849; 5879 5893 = 0.84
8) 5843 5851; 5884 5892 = 0.85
